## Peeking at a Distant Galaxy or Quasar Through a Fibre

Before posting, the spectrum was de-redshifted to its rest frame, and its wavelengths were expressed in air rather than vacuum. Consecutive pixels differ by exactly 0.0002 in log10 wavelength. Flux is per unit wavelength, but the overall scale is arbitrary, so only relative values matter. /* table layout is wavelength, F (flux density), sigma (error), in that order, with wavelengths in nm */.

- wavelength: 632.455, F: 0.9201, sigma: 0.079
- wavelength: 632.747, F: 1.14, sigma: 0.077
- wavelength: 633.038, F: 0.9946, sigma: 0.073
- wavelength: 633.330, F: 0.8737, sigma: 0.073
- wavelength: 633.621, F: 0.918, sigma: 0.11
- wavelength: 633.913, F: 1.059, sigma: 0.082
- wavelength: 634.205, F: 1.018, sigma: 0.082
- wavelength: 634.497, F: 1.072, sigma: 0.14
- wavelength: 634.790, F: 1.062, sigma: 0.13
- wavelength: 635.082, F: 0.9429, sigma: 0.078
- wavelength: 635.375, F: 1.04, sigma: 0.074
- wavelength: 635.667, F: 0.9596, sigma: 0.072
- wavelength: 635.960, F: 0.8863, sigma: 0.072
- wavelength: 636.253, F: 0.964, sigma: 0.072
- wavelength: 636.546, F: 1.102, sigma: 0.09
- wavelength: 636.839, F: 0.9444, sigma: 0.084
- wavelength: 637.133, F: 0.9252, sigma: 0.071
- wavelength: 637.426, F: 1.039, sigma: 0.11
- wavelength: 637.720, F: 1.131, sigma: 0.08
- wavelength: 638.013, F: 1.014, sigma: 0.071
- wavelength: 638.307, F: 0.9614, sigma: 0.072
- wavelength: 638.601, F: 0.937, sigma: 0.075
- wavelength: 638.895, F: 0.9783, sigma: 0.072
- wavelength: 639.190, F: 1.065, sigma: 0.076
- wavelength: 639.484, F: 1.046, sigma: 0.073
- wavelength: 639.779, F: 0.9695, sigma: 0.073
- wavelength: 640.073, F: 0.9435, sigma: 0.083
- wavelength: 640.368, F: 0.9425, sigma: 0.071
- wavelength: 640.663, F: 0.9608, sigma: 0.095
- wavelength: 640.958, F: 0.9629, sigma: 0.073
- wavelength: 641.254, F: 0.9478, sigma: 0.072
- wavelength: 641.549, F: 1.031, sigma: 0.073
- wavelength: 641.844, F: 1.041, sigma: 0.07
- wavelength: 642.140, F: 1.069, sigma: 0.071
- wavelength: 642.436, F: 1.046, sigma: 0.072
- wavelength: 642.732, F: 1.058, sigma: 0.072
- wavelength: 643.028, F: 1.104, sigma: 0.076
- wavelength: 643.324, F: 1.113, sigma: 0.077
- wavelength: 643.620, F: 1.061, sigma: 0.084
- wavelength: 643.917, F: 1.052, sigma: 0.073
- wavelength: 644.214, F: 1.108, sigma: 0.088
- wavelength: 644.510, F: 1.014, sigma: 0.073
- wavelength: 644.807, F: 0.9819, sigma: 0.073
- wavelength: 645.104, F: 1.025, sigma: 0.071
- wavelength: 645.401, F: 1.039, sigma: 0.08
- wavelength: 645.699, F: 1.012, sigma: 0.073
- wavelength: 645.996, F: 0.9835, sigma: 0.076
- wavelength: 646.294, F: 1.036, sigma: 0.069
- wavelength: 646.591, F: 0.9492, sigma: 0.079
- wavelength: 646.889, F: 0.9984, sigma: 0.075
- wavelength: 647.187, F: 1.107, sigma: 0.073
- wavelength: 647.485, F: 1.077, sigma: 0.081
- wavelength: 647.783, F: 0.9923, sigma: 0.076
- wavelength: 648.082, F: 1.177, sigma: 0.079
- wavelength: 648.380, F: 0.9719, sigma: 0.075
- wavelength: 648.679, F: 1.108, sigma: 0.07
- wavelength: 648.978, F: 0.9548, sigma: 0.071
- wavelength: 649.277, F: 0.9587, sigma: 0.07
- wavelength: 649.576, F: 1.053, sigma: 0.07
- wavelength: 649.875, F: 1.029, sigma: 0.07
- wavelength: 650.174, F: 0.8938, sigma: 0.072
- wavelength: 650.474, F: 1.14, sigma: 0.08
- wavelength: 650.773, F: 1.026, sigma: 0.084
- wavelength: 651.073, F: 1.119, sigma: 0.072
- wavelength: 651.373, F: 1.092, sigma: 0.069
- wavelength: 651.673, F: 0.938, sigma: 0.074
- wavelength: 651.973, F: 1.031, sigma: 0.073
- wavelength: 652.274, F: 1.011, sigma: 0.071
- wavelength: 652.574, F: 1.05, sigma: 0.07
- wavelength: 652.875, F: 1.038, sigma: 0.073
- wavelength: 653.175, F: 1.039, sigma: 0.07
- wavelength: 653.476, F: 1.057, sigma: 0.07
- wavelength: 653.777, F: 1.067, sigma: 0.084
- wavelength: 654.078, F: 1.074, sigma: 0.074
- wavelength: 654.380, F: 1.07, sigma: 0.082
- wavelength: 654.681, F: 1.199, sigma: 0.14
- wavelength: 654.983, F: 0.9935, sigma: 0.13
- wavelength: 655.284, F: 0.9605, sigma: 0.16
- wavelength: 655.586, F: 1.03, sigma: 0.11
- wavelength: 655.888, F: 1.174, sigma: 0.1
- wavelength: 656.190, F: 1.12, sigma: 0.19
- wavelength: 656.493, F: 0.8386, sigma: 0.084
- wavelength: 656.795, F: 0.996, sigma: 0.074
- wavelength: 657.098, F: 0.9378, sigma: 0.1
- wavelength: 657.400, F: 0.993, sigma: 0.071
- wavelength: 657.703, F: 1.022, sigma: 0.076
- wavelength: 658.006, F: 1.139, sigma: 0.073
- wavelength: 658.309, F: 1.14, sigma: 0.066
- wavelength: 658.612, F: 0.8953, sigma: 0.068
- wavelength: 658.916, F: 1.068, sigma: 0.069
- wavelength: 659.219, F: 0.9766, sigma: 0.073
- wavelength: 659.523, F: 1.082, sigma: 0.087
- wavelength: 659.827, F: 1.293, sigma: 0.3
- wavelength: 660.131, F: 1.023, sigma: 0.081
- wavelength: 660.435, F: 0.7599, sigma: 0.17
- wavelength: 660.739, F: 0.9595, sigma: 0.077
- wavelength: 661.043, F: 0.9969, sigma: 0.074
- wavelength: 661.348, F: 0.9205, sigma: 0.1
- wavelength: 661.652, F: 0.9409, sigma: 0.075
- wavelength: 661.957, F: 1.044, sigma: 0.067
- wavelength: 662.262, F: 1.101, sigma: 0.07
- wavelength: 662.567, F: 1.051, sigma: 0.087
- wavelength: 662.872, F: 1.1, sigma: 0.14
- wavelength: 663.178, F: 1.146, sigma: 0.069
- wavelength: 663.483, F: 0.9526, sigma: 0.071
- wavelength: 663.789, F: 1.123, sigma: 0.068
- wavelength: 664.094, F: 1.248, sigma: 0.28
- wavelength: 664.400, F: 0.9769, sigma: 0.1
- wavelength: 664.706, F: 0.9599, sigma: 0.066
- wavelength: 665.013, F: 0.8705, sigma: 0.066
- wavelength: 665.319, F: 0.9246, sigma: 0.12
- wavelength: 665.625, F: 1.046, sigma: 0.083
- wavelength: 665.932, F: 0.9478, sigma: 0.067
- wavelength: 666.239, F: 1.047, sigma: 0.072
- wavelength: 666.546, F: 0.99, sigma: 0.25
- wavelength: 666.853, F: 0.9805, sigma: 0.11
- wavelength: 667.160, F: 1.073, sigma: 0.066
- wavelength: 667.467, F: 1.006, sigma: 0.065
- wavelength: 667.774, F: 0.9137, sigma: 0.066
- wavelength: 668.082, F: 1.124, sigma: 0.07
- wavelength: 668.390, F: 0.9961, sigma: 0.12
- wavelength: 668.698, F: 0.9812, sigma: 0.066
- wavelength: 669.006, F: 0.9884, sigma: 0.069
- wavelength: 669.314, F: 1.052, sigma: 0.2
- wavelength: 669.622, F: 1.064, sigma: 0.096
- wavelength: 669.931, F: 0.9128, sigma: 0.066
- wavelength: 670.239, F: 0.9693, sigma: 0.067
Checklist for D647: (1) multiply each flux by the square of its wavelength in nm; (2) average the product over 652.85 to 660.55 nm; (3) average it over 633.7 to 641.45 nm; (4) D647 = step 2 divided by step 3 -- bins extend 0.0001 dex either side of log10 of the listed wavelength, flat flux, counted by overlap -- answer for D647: 1.1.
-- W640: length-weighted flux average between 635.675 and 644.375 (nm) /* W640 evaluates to 1.01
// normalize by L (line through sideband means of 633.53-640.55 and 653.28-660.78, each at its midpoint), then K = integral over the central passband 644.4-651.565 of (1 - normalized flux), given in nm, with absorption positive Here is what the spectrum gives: -0.08 nm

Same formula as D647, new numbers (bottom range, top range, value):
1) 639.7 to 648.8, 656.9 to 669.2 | 1.05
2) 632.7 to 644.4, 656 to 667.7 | 1.08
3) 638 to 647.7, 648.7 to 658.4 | 1.05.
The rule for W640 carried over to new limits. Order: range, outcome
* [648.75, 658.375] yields 1.04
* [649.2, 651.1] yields 1.03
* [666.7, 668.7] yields 1.01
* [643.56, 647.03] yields 1.02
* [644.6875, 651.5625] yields 1.03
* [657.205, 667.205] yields 1.02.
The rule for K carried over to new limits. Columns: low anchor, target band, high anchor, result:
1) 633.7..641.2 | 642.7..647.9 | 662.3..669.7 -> -0.19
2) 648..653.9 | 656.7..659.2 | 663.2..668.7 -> 0.01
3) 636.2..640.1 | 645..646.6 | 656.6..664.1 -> 0.00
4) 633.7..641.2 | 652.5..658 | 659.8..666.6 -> -0.17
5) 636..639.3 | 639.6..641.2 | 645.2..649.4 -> 0.08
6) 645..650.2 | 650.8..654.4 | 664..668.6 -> -0.10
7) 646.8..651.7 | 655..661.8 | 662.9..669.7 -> 0.12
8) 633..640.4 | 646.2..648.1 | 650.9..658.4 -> -0.03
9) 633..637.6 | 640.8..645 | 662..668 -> -0.19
